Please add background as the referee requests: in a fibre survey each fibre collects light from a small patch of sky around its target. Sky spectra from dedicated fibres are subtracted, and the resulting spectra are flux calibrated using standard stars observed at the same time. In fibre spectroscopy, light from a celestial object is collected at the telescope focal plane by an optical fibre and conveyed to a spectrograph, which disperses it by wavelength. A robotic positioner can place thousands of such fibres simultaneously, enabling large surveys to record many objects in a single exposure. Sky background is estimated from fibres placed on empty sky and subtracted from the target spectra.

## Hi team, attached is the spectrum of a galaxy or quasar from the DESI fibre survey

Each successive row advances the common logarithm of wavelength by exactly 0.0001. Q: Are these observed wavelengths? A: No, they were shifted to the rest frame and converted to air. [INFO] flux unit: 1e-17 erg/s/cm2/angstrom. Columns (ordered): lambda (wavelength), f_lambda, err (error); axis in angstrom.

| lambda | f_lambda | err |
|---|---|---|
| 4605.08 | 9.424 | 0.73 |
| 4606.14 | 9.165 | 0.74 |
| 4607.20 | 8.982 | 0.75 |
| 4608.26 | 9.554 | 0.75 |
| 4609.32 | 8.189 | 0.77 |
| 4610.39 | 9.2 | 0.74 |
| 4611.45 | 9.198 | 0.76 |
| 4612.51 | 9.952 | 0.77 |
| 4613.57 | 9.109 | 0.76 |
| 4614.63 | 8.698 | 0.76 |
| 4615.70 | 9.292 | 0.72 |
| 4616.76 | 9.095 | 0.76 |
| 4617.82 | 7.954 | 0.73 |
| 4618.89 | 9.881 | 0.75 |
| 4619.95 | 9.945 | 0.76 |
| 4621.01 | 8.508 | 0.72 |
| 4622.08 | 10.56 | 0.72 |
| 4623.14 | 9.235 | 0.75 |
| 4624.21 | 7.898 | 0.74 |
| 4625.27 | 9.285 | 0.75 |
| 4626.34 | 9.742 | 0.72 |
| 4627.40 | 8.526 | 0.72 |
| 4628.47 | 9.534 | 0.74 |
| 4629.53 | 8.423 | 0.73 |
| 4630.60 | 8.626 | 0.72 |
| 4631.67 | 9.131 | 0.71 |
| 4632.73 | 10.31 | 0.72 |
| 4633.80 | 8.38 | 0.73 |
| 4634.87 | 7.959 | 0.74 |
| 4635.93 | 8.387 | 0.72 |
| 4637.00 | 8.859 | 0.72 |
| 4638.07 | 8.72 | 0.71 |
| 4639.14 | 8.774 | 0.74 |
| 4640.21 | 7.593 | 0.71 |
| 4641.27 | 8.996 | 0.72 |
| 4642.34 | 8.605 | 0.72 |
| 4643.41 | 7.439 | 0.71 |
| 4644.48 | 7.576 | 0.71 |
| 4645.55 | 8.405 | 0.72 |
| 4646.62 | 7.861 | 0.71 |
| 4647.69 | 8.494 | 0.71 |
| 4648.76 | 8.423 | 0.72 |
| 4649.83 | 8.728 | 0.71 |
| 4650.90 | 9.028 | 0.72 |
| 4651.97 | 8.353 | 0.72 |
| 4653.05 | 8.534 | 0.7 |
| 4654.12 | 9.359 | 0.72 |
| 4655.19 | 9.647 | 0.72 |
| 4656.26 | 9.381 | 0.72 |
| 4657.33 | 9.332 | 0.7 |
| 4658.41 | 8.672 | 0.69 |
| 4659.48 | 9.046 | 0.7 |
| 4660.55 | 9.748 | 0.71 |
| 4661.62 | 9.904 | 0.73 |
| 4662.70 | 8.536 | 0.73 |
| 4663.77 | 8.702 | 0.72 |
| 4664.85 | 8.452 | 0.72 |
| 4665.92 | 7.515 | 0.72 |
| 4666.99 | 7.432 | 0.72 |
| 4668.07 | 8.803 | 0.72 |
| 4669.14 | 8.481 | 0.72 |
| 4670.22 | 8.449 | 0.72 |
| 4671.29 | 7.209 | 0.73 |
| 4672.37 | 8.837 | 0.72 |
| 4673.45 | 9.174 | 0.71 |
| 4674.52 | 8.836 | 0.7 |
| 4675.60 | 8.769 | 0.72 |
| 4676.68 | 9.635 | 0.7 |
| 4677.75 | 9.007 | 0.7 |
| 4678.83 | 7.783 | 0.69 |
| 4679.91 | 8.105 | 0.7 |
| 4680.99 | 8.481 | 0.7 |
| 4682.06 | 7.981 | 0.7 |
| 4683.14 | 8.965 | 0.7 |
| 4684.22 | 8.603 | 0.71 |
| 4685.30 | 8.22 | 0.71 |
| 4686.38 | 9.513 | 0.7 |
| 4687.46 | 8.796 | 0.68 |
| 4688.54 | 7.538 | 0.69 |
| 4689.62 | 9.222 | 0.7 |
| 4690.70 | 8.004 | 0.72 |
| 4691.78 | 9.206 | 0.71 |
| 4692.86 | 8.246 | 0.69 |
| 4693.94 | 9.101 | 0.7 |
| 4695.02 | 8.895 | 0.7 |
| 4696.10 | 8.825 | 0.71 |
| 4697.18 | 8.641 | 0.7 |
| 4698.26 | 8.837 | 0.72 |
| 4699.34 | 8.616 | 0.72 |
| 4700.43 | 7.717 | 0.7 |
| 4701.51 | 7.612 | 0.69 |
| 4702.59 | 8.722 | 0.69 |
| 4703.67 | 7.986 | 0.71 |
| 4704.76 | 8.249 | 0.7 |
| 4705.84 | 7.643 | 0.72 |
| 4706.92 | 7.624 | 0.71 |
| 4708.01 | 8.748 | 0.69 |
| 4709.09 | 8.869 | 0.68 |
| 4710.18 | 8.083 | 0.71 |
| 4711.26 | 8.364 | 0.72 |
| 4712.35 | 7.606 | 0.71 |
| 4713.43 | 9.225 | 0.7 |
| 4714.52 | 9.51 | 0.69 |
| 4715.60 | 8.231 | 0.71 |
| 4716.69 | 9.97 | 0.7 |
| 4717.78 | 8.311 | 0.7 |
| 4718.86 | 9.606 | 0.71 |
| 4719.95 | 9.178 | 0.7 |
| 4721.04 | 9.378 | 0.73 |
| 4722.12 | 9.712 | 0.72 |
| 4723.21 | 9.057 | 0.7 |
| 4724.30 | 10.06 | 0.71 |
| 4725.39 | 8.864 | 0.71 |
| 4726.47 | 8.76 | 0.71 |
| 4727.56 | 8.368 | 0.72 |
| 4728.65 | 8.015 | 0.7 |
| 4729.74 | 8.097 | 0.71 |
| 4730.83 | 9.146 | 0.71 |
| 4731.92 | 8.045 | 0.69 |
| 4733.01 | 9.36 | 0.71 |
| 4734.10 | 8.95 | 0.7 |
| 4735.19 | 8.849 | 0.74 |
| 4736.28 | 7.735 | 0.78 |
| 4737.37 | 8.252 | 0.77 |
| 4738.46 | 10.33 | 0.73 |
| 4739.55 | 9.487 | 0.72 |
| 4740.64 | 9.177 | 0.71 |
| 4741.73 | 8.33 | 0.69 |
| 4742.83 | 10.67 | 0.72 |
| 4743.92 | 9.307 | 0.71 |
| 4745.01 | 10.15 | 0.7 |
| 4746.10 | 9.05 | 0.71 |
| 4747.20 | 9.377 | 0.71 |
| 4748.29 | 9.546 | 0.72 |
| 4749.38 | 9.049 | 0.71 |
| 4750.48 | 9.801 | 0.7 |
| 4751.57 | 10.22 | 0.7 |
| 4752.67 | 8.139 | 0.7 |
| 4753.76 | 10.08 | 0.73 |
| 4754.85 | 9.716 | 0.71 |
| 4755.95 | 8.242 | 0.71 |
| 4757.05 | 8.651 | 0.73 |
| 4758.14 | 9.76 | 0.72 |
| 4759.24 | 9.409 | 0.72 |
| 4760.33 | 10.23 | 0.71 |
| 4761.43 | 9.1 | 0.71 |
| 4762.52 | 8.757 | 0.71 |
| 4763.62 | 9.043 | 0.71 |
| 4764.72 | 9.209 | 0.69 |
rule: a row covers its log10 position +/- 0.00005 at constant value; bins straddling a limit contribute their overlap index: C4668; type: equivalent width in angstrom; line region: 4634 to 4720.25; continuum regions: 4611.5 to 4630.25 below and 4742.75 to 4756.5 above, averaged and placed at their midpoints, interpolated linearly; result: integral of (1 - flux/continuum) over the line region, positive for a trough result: 6.53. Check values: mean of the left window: 9.15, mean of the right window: 9.45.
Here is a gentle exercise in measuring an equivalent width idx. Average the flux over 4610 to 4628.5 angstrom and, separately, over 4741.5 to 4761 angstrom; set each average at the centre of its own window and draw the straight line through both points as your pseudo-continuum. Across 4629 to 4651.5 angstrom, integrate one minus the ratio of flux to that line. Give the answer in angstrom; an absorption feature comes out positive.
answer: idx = 1.76 angstrom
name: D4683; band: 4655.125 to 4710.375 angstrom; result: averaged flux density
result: 8.58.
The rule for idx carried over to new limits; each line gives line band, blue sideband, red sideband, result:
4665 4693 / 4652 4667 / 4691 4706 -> 0.61 angstrom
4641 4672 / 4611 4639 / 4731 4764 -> 1.71 angstrom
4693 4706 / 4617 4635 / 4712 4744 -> 0.86 angstrom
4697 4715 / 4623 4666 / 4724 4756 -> 1.27 angstrom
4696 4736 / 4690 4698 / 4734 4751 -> 1.36 angstrom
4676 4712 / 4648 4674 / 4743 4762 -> 2.04 angstrom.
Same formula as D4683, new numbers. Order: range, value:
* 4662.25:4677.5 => 8.5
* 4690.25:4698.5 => 8.73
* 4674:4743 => 8.7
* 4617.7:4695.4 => 8.72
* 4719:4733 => 8.93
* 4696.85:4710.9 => 8.25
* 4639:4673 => 8.57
